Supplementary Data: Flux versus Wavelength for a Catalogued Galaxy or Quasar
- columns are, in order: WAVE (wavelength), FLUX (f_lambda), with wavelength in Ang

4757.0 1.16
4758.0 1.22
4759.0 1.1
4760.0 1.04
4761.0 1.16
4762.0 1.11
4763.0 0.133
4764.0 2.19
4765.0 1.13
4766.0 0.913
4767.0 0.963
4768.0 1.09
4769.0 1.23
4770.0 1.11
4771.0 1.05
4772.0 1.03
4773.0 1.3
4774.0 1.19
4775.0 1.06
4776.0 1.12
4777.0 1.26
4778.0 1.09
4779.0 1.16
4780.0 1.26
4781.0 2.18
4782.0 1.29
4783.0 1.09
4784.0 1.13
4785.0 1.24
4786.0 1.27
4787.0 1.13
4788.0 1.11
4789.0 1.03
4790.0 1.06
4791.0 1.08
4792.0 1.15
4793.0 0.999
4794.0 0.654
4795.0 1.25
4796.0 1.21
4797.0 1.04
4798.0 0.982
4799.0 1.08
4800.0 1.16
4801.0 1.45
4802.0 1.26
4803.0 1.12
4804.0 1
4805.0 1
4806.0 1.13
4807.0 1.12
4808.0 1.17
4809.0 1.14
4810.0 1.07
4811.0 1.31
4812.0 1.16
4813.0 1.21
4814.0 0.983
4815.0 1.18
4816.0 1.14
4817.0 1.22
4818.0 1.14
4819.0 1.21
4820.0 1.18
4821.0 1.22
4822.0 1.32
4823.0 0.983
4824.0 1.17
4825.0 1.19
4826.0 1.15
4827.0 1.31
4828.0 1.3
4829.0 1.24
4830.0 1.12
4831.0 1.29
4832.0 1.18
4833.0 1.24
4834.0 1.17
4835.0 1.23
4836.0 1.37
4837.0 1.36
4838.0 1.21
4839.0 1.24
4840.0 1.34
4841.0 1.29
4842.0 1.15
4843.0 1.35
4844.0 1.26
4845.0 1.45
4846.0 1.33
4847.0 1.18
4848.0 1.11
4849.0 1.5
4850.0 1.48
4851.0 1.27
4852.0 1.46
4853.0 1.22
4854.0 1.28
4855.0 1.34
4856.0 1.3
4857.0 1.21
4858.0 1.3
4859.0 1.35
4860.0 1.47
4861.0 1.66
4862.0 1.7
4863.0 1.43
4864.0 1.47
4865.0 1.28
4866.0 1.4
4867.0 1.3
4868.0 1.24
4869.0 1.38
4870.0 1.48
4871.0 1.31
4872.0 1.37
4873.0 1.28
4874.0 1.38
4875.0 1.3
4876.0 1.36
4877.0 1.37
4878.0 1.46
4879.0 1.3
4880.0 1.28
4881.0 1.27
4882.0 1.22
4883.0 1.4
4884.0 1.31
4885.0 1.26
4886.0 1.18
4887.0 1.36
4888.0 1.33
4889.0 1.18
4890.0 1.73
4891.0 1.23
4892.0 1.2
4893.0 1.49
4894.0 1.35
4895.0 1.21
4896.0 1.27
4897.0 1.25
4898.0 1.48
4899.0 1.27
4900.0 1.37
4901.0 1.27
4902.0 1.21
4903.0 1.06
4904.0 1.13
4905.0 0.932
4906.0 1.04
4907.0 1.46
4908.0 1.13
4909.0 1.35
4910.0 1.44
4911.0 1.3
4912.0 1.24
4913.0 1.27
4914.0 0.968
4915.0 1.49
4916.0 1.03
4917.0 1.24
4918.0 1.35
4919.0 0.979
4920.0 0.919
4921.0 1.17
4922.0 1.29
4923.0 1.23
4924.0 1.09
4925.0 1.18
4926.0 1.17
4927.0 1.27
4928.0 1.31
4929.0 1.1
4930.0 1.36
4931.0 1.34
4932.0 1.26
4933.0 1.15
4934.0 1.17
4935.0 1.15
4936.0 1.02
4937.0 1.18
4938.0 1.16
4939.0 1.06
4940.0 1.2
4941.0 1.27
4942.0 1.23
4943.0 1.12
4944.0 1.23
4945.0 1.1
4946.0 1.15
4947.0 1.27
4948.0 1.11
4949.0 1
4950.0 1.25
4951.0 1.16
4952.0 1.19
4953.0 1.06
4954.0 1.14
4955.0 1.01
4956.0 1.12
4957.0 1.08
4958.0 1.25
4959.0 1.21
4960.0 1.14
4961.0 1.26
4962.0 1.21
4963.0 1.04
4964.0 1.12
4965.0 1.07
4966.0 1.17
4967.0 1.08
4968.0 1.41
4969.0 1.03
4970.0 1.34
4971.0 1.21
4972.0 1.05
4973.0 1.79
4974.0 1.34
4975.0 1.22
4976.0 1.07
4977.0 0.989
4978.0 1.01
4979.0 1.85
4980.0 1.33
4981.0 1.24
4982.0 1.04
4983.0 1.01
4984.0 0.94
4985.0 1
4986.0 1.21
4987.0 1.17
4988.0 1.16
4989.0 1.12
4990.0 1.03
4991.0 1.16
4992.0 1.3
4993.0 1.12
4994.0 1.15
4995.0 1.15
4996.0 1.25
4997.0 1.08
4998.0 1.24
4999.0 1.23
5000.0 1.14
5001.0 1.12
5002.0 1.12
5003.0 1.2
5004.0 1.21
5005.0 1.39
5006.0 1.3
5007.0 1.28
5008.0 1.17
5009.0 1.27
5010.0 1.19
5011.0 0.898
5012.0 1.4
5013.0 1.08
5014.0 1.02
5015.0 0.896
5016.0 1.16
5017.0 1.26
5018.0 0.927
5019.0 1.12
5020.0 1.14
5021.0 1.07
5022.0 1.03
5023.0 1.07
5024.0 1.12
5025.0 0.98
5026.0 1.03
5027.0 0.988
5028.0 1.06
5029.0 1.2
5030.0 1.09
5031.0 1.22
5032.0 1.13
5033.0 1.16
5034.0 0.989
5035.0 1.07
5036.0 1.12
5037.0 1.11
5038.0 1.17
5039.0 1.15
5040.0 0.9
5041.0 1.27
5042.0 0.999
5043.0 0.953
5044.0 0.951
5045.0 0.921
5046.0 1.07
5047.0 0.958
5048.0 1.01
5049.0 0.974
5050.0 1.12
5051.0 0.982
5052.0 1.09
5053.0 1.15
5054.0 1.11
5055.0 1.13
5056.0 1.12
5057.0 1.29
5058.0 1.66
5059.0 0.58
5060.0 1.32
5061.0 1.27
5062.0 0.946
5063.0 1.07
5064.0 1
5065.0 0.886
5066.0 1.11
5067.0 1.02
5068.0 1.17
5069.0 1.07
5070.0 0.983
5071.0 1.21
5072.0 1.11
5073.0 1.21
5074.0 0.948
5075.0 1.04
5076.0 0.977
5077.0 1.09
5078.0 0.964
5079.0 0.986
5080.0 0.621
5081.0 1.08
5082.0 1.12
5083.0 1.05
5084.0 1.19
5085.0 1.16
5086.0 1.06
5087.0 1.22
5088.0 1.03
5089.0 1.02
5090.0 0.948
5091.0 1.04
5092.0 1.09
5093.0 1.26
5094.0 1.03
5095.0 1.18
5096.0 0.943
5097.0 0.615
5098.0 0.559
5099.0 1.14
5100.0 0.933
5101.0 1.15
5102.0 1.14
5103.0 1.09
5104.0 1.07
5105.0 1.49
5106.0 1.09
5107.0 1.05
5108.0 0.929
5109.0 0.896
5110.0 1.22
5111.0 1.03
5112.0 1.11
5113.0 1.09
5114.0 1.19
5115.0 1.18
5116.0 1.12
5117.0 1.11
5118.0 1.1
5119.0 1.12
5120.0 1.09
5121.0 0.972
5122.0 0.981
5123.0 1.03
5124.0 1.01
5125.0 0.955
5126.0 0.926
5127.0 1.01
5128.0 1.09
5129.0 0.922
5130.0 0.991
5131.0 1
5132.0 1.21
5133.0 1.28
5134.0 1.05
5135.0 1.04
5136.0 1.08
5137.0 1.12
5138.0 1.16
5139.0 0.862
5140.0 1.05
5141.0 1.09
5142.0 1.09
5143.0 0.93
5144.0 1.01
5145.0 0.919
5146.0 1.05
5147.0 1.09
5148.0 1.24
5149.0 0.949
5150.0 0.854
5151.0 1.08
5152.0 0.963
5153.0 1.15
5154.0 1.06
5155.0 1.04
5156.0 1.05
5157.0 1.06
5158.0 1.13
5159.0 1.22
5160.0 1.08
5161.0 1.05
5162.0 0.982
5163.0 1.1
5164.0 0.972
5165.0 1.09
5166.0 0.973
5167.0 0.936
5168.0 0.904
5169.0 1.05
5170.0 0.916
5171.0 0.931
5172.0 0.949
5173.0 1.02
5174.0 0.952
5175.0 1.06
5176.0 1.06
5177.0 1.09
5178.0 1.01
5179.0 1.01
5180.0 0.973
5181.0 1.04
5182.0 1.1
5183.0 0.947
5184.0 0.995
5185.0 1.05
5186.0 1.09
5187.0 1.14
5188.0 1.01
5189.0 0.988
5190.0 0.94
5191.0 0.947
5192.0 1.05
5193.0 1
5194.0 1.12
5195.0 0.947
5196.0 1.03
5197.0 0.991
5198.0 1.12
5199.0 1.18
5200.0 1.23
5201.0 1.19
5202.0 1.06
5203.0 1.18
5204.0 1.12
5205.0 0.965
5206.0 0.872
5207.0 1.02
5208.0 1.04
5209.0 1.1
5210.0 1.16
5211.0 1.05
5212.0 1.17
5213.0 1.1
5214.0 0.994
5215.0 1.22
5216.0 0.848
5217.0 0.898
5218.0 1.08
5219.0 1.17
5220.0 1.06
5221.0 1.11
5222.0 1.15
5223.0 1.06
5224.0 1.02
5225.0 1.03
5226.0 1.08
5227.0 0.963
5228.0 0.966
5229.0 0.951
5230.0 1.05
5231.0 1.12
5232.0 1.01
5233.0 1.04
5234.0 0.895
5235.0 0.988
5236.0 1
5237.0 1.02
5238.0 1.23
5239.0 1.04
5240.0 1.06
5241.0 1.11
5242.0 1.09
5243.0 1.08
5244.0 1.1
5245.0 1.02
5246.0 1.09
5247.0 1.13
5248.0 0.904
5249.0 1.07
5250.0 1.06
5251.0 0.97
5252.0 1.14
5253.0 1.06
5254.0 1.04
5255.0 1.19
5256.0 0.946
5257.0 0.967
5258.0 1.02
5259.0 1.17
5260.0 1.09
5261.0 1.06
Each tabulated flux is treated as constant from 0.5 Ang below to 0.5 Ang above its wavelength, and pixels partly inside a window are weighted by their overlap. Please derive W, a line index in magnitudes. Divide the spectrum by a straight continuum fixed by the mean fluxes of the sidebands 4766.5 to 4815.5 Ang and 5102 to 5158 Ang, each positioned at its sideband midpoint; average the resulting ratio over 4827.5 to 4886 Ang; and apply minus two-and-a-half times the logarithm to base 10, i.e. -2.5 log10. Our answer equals -0.17 mag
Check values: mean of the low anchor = 1.15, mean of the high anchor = 1.06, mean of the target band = 1.32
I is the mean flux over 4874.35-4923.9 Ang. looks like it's 1.26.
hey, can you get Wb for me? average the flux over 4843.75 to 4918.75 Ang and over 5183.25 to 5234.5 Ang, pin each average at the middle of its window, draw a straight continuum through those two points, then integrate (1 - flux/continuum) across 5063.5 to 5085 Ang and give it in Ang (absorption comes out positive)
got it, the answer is 2.1 Ang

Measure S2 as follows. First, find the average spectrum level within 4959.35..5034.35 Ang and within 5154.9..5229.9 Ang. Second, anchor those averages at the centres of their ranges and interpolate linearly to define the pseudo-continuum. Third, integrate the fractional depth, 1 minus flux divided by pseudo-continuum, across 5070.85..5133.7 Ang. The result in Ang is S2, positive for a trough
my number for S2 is 2.3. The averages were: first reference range 1.16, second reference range 1.04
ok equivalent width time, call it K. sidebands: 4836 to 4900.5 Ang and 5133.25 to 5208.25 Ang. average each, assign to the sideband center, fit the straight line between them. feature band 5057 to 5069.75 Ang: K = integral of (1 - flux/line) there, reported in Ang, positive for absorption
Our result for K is 0.5 Ang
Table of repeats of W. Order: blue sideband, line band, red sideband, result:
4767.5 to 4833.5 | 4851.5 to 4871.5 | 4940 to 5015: -0.179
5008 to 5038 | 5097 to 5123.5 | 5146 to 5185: -0.008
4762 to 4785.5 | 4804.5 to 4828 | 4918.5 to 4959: 0.012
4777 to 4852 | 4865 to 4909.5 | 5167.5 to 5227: -0.111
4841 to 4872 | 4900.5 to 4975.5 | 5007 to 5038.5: 0.038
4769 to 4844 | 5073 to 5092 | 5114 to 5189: 0.033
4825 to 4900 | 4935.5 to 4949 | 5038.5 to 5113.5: 0.062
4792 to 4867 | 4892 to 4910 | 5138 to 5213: -0.053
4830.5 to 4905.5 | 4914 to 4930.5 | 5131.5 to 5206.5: 0.066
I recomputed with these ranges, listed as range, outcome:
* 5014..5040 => 1.09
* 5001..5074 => 1.1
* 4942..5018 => 1.17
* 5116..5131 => 1.02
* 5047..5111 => 1.06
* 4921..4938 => 1.2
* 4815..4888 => 1.3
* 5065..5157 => 1.05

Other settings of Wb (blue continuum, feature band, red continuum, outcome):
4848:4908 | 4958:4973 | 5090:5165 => 0.47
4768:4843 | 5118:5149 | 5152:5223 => 0.59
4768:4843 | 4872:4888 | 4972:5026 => -1.97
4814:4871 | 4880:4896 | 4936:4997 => -0.86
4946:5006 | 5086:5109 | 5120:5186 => 0.71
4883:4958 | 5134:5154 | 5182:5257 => 0.98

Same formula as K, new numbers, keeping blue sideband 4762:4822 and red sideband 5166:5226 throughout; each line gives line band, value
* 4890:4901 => -2.02 Ang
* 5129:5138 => -0.27 Ang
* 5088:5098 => 0.72 Ang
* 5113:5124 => -0.24 Ang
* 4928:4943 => -1.07 Ang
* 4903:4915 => -0.99 Ang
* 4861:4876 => -3.43 Ang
